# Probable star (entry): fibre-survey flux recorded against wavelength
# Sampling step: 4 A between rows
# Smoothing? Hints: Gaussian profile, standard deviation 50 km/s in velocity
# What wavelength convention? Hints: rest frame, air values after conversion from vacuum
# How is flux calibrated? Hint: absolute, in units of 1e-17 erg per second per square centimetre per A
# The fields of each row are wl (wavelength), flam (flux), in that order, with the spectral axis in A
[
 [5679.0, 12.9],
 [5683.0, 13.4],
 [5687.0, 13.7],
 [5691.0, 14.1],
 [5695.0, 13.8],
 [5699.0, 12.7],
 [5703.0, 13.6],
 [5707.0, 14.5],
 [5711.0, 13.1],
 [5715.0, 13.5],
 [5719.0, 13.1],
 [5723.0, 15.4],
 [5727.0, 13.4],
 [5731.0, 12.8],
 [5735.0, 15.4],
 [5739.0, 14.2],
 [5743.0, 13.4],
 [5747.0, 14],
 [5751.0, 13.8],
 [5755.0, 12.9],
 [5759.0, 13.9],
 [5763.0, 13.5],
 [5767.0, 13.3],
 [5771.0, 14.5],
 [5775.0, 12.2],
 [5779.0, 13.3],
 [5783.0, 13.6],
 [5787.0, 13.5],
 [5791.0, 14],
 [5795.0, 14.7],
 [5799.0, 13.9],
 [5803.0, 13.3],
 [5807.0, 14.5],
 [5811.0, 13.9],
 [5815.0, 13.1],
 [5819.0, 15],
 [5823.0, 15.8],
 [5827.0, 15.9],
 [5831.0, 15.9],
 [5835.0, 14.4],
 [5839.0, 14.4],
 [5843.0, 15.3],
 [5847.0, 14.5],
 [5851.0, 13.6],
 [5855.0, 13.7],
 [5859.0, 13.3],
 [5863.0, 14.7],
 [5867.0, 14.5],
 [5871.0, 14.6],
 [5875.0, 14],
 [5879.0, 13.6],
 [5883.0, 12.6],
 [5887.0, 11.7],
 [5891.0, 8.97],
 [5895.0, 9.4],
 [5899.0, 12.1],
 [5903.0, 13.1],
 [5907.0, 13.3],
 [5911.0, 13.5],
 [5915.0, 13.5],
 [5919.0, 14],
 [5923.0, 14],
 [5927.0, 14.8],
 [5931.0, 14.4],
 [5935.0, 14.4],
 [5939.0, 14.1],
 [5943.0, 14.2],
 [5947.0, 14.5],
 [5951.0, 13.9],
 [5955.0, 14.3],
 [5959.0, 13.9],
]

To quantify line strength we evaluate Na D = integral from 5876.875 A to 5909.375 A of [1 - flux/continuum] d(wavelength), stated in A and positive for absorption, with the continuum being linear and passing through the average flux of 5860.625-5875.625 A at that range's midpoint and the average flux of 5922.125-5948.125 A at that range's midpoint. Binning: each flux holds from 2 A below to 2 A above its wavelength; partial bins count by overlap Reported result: 5.7 A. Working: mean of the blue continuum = 14.5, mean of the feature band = 11.9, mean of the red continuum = 14.4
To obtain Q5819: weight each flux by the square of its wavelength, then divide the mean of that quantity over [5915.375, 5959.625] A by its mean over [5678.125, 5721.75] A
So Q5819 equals 1.14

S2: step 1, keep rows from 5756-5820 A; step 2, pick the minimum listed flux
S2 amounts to 12.2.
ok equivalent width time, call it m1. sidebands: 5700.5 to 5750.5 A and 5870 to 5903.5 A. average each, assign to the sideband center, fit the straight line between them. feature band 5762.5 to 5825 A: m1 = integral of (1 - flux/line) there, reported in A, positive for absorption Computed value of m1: -3.7 A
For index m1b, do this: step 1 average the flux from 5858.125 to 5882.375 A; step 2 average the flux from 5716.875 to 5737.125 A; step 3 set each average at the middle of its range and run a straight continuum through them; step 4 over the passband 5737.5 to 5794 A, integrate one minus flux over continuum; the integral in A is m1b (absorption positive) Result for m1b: 1.8 A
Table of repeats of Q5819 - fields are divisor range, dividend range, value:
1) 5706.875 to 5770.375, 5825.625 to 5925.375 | 1.03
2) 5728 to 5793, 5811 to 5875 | 1.10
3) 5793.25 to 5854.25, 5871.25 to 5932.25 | 0.91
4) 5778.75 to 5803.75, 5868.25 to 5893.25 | 0.94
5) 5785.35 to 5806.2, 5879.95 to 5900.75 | 0.82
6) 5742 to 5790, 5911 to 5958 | 1.11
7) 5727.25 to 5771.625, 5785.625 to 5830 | 1.07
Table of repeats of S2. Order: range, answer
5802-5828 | 13.1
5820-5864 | 13.3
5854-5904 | 8.97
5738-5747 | 13.4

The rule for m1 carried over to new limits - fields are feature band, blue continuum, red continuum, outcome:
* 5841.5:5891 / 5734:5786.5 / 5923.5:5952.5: 1.5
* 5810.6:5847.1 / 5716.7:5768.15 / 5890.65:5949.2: -3.5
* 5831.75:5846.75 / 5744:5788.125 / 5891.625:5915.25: -2.3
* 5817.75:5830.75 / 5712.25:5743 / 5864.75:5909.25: -2.5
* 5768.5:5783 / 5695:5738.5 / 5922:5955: 0.6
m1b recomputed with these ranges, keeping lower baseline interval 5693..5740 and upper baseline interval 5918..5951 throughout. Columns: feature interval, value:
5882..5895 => 3.2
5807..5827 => -0.8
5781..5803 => 0.1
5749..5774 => 0.5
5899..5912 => 1.0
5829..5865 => -0.9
